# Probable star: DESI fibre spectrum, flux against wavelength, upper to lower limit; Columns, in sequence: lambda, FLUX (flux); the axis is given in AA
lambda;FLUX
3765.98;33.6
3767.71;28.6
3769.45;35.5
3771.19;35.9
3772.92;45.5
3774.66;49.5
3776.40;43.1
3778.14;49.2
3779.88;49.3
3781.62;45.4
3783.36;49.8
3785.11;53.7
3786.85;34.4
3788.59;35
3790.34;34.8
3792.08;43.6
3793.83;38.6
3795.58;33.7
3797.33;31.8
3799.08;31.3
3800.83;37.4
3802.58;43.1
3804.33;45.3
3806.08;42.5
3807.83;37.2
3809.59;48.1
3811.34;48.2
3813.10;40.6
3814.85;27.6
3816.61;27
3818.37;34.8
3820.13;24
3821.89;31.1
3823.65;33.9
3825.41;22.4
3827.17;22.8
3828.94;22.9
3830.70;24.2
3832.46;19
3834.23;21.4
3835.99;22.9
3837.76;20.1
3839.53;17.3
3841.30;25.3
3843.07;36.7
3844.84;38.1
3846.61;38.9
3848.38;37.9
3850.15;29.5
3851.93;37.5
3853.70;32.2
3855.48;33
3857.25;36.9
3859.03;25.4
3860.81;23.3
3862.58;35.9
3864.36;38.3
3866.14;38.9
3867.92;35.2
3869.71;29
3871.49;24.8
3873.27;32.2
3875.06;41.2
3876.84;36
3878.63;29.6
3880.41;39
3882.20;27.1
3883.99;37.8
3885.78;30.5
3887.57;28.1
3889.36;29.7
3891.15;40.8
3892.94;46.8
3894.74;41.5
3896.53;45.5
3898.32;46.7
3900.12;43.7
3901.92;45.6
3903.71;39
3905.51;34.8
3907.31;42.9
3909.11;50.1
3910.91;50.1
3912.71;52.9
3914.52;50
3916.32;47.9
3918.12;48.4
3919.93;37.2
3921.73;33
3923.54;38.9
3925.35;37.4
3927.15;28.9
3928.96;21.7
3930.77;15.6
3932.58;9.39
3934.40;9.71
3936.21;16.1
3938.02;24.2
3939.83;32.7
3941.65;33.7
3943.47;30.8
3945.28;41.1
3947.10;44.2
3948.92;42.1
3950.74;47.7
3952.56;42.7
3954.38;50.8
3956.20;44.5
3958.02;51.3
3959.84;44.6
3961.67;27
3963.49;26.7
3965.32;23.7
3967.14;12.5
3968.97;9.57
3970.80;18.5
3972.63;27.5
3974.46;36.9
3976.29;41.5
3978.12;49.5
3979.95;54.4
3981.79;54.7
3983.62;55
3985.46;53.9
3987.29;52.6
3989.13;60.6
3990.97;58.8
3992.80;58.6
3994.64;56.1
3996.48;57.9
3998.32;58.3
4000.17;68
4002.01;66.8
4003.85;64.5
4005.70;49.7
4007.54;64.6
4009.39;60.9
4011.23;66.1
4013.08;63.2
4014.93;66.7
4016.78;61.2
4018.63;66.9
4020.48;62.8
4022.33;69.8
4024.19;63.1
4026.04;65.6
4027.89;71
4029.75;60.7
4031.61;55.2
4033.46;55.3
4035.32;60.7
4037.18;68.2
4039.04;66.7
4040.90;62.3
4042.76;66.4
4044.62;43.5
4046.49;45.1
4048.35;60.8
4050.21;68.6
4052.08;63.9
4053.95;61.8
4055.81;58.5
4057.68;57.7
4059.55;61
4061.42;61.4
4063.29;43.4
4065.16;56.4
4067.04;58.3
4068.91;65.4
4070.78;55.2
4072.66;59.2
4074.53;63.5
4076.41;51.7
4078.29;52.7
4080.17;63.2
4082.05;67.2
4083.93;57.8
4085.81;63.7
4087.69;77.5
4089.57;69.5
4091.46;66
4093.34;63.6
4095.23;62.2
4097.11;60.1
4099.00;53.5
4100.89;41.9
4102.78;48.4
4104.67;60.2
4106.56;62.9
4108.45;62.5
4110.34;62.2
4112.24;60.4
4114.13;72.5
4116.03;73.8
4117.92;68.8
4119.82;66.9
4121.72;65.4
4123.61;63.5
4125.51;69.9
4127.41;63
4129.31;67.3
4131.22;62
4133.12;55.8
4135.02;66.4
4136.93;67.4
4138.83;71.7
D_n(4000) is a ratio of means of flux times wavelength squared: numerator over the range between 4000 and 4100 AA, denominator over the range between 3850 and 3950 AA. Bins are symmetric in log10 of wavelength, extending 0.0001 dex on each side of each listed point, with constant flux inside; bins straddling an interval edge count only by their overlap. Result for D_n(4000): 1.9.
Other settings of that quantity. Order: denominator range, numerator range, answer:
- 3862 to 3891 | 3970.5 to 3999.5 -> 1.60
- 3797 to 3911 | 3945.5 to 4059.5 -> 1.68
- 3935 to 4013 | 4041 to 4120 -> 1.41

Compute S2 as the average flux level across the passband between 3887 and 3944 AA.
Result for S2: 36.1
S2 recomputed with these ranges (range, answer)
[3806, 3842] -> 28.9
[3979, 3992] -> 55.7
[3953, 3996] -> 42.3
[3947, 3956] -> 45.5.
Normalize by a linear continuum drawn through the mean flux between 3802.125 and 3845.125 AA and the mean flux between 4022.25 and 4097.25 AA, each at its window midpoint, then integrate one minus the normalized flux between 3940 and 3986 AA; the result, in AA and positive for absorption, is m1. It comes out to 9.69 AA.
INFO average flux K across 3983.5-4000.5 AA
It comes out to 57.8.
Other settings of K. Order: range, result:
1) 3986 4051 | 61.3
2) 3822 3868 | 29.6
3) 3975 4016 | 58.1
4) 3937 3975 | 33.8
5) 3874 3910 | 38.8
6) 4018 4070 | 60.7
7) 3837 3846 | 27.9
